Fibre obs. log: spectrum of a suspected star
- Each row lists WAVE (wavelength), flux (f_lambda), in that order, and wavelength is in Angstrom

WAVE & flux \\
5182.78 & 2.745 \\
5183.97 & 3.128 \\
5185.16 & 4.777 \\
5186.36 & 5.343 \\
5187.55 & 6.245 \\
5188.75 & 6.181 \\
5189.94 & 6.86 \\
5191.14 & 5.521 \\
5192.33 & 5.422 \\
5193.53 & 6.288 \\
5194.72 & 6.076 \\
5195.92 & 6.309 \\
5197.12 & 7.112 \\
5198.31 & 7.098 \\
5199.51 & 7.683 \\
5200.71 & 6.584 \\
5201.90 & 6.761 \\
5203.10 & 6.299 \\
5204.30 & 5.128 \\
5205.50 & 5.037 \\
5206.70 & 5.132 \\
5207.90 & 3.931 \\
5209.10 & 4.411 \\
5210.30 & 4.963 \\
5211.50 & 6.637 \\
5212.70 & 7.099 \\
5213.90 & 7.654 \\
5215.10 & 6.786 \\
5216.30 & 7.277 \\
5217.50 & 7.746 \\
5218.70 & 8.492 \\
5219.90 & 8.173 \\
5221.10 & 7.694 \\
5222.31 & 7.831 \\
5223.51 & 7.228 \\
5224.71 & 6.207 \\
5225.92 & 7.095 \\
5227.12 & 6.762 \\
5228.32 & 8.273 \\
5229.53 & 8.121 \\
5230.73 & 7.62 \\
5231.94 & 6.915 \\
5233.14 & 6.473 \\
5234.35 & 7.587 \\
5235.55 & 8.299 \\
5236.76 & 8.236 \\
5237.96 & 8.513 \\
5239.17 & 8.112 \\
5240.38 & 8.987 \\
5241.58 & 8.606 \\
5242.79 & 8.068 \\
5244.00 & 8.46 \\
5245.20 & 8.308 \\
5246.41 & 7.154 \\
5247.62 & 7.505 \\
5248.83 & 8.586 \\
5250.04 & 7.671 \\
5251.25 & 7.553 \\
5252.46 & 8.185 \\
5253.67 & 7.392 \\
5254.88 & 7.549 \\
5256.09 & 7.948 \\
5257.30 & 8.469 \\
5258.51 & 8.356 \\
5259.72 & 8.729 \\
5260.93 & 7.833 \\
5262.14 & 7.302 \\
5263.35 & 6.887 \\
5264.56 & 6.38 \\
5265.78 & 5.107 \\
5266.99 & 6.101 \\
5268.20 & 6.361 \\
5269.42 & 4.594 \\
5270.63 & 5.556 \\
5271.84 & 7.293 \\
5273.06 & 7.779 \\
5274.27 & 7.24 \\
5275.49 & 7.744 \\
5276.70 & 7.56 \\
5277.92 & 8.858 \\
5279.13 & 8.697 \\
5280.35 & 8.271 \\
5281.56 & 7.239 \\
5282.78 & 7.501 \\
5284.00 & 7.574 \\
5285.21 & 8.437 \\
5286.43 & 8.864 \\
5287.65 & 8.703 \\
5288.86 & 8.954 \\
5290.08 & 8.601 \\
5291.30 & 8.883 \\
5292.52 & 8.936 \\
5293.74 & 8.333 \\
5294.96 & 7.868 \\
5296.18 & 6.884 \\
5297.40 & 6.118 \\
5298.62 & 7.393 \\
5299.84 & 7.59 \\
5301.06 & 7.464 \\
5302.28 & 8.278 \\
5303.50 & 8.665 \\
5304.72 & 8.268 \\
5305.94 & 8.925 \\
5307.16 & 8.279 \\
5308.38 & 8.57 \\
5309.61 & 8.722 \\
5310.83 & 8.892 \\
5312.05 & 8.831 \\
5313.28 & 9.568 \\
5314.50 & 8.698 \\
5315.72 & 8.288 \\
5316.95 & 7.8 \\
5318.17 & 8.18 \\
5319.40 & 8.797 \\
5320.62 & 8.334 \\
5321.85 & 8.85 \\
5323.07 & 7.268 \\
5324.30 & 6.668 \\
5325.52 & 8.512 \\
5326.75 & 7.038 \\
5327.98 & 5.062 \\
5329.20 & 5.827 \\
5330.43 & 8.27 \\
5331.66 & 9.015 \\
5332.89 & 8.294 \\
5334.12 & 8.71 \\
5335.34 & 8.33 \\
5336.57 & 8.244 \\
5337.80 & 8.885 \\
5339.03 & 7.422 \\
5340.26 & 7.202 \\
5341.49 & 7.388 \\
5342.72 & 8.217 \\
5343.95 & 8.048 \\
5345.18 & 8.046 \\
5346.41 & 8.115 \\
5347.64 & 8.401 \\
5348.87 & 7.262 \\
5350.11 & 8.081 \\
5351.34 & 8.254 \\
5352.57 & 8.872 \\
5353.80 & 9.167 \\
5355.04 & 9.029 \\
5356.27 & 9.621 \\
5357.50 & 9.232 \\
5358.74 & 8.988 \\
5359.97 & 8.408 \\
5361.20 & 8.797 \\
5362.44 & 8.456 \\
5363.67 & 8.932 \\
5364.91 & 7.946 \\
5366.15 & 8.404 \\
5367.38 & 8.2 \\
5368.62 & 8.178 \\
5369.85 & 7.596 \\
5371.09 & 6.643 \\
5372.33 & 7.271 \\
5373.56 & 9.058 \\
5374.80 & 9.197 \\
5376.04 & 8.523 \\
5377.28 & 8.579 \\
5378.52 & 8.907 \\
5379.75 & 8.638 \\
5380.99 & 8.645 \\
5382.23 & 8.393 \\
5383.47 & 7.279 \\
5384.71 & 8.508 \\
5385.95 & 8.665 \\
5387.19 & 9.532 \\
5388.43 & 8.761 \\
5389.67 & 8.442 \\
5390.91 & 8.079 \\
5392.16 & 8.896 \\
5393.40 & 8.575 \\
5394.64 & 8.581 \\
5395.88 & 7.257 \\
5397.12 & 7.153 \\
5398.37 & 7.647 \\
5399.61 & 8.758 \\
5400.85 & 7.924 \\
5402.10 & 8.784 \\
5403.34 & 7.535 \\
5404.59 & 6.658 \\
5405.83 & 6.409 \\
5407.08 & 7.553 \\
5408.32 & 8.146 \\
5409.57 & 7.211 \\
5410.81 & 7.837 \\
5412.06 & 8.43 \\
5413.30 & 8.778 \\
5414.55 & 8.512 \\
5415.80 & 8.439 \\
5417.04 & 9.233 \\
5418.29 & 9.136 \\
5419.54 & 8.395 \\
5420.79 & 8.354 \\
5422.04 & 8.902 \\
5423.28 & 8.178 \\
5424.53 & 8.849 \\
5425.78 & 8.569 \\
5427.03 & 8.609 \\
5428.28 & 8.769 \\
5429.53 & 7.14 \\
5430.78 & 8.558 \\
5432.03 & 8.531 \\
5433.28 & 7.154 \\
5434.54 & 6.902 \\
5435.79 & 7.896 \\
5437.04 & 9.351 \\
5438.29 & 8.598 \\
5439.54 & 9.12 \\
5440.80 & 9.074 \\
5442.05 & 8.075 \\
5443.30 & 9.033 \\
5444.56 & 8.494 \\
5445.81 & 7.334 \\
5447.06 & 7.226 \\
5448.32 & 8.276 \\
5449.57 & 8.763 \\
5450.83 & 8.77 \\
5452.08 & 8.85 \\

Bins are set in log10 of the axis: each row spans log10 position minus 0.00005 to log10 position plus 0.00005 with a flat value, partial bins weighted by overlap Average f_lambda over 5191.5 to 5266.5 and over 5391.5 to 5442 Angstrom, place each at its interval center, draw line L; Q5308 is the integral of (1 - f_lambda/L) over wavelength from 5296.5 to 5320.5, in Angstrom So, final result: -2.0 Angstrom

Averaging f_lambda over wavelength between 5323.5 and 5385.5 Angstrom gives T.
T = 8.17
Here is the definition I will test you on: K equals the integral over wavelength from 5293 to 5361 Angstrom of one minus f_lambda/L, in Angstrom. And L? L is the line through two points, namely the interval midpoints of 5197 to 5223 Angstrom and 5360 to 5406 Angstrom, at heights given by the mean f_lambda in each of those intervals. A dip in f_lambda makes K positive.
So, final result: -3.9 Angstrom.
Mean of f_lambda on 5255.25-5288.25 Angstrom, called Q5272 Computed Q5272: 7.46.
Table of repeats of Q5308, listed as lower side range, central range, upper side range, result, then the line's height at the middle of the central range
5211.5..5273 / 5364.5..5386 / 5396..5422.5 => -0.81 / 7.95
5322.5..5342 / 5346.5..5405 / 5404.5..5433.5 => -3.18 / 7.93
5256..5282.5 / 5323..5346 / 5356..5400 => 0.67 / 7.95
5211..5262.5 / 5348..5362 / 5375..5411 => -1.11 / 8.05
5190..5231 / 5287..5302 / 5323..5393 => -0.87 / 7.55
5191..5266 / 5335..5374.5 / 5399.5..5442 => -2.01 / 7.88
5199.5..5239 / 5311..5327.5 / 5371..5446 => -1.22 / 7.65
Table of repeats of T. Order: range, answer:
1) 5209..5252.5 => 7.58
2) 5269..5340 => 7.98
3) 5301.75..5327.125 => 8.37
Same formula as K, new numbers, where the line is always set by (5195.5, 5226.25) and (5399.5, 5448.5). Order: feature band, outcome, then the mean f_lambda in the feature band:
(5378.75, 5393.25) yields -1.12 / 8.54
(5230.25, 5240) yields -1.35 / 7.75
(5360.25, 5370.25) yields -0.72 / 8.33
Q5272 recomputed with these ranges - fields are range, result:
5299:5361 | 8.22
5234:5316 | 7.9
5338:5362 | 8.35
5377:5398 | 8.39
